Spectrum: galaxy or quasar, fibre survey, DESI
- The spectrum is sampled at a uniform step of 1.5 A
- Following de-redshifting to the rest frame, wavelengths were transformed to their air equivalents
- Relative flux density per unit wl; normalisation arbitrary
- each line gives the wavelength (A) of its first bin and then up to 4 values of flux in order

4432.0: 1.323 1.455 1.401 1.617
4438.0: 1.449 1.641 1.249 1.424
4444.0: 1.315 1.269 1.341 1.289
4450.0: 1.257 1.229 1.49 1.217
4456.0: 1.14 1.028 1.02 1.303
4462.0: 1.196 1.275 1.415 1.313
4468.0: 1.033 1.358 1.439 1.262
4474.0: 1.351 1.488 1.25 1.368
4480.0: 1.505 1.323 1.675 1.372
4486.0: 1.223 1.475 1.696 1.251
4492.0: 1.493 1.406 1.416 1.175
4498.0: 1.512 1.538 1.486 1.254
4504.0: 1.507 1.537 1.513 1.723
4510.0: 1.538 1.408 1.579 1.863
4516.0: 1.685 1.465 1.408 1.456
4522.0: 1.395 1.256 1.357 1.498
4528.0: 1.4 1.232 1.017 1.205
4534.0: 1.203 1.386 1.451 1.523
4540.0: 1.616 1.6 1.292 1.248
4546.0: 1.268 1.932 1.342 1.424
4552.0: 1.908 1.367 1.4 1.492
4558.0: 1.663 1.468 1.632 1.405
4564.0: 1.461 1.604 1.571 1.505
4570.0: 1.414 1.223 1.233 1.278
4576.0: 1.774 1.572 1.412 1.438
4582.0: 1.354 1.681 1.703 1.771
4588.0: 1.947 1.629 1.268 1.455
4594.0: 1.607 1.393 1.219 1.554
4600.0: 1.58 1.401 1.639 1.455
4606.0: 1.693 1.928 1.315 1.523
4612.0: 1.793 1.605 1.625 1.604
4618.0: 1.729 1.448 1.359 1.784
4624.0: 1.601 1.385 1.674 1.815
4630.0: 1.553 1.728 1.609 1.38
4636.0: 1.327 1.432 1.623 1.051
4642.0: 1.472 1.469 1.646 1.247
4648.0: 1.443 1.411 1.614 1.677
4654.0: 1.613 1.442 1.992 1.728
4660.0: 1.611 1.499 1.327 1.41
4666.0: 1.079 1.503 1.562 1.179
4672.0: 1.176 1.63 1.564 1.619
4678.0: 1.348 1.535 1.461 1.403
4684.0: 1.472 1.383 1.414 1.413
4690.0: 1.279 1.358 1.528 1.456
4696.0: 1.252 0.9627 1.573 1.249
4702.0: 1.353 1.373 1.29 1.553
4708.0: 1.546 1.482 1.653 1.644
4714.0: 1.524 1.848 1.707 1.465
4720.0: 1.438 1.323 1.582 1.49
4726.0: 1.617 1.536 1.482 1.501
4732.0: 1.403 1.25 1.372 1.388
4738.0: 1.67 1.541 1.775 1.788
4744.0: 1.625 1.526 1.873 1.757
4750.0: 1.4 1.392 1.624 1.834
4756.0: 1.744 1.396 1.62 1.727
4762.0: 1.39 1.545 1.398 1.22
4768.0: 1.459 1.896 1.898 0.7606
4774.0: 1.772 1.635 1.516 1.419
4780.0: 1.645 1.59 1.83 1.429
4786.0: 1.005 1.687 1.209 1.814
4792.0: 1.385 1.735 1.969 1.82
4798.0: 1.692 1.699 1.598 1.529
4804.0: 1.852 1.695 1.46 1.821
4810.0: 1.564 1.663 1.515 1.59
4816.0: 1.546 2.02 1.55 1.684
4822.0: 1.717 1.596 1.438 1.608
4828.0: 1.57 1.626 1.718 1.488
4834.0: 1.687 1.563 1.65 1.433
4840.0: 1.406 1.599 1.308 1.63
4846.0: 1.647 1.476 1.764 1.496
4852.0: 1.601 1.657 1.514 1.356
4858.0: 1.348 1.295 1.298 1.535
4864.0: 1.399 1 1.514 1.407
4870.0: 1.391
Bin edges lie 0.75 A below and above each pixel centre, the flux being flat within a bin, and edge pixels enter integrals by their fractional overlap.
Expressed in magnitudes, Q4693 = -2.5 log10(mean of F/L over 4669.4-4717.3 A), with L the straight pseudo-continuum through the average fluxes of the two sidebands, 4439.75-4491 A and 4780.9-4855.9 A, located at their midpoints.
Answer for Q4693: 0.04 mag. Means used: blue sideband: 1.32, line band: 1.44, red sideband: 1.6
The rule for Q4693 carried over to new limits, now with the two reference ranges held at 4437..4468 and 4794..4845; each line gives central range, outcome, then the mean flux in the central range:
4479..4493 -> -0.097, 1.44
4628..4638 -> -0.065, 1.55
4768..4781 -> 0.016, 1.56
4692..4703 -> 0.133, 1.34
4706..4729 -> -0.018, 1.56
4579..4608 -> -0.101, 1.56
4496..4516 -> -0.138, 1.52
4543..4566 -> -0.088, 1.5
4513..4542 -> -0.052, 1.42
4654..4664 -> -0.083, 1.6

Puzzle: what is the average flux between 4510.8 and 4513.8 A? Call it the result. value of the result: 1.5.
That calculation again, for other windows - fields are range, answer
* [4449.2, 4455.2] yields 1.3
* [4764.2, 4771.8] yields 1.57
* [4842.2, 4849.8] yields 1.56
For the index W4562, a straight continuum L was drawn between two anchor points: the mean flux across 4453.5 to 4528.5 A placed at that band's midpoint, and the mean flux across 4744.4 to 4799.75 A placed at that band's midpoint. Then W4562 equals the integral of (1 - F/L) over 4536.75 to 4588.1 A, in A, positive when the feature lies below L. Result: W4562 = -2.4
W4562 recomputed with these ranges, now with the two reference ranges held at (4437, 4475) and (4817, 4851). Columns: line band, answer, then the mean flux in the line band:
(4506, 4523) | -2.57 A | 1.54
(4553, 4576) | -1.31 A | 1.46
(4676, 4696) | 0.66 A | 1.43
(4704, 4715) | -0.27 A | 1.53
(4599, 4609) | -1.28 A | 1.59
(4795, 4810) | -1.21 A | 1.69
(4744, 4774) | -0.49 A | 1.56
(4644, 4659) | -1.32 A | 1.58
